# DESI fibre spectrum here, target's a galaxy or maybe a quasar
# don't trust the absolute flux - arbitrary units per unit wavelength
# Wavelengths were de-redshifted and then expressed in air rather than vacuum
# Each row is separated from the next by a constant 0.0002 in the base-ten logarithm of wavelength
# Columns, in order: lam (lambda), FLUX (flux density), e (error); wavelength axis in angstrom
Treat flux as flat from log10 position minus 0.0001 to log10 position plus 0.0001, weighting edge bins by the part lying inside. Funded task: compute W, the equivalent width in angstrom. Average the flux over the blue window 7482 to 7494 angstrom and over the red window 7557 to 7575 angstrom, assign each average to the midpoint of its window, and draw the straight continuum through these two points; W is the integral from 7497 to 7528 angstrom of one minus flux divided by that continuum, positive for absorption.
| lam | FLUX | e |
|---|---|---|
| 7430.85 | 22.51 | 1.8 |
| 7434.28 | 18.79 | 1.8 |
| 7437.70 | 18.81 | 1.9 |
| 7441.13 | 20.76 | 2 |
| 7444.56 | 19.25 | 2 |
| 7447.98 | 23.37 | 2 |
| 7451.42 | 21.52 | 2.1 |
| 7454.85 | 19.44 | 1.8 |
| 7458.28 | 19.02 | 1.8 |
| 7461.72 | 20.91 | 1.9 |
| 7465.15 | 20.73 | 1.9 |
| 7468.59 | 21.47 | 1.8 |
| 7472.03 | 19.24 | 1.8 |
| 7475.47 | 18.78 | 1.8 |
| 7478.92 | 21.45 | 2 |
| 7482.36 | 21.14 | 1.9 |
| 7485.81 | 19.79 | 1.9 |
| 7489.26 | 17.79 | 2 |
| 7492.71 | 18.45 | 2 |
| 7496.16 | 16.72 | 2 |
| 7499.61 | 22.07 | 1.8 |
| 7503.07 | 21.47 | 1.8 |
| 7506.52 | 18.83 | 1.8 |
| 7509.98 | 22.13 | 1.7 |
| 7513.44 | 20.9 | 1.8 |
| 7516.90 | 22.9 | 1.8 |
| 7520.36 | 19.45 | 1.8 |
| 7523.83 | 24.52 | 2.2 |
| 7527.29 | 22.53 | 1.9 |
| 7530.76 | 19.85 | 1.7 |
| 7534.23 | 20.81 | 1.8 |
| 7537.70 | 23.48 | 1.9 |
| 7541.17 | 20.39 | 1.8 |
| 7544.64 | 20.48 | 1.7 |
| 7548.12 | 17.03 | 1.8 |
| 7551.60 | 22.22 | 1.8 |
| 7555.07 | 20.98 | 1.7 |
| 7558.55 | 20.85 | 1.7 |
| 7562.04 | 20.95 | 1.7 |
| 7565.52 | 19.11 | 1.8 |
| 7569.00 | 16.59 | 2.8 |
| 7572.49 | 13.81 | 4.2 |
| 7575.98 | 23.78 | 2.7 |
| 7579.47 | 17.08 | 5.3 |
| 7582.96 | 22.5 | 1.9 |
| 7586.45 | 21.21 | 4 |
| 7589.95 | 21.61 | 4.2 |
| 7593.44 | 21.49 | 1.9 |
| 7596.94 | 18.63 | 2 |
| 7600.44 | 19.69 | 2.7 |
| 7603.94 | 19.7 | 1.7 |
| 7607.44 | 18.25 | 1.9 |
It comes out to -4.2 angstrom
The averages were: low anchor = 19.1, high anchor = 18.5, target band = 21.5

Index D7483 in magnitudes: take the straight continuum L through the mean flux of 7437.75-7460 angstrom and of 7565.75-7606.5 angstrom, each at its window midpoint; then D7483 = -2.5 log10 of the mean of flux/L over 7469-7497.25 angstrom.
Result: 0.049 mag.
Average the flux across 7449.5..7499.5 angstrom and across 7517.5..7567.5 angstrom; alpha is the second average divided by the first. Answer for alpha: 1.06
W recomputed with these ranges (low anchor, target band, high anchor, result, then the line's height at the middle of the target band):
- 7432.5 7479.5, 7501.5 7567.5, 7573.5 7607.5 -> -2.2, 20.3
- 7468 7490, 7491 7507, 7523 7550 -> 0.6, 20.3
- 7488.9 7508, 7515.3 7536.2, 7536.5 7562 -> -1.7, 20.1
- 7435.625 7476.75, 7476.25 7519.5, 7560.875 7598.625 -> -0.4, 20.1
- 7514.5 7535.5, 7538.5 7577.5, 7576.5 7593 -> 2.8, 21.3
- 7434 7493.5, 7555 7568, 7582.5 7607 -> 0.1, 20.4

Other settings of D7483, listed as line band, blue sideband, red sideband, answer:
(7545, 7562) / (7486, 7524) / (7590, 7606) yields -0.01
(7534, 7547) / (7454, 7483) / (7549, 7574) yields -0.09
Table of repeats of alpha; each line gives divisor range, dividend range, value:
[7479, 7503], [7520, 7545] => 1.10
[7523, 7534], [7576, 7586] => 0.94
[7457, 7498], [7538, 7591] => 1.02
